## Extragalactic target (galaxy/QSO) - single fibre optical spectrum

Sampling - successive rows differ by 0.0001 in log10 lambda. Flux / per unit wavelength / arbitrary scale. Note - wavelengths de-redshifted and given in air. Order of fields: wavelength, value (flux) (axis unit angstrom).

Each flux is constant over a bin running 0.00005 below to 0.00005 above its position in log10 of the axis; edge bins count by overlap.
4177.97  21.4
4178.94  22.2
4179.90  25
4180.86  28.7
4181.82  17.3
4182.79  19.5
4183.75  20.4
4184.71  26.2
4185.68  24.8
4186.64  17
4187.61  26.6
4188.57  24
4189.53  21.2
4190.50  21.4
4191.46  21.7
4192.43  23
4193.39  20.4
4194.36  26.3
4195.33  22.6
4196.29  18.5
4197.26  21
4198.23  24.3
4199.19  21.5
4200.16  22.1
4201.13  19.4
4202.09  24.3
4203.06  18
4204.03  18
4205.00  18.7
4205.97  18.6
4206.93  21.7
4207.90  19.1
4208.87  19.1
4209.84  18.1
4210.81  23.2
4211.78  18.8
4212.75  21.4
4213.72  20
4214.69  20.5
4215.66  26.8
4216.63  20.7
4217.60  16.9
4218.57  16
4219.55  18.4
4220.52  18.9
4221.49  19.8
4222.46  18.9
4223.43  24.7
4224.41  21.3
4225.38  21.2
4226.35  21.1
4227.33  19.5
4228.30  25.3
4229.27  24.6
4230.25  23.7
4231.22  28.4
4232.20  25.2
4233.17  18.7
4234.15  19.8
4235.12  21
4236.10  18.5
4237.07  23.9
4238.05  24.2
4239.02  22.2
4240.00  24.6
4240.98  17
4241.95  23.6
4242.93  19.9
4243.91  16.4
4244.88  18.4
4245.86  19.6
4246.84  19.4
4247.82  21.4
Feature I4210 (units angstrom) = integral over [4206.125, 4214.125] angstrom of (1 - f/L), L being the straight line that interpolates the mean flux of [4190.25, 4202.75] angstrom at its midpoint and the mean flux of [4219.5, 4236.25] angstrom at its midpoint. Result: 0.65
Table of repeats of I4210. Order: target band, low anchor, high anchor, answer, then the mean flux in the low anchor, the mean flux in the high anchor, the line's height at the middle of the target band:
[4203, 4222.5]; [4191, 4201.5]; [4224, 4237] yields 2.1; 21.9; 22.2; 22.1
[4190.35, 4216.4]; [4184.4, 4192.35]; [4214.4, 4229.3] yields 1.0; 22.8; 20.8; 21.9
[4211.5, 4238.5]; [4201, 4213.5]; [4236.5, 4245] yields -1.0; 19.9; 21.2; 20.6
